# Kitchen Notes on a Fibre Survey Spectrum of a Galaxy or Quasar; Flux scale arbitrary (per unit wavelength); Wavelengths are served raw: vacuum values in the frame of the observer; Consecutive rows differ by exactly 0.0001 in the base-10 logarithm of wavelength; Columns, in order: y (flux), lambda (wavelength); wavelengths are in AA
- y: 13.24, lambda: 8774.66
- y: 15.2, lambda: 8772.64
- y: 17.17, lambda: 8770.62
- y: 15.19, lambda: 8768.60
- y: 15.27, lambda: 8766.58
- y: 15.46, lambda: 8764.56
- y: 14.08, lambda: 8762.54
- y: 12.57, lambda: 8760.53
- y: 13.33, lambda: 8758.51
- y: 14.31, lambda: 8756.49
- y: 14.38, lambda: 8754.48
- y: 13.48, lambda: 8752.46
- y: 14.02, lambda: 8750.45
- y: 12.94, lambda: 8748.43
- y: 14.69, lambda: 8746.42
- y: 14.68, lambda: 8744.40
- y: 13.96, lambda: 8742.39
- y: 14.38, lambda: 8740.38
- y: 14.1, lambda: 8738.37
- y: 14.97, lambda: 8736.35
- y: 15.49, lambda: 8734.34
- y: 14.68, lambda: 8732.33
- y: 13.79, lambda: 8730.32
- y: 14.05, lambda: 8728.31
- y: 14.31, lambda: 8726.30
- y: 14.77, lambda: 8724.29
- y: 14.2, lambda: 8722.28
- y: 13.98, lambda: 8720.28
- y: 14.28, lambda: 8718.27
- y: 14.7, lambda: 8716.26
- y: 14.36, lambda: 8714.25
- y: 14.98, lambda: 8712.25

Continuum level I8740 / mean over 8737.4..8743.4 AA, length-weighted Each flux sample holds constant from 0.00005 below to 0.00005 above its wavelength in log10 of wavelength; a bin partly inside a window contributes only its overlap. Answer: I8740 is 14.2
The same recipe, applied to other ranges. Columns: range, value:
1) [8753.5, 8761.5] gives 13.6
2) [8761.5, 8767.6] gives 14.9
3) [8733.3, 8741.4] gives 14.7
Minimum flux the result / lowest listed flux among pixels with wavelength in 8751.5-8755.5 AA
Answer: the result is 13.48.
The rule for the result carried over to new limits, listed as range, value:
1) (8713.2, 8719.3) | 14.28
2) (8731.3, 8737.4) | 14.68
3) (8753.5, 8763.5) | 12.57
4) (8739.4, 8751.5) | 12.94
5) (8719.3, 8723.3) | 13.98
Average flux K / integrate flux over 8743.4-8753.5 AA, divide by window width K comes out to 14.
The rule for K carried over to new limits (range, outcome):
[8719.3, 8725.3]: 14.3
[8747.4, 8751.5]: 13.5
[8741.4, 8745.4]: 14.3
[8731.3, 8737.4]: 15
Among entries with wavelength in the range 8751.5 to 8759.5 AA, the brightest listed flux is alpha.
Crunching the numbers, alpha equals 14.38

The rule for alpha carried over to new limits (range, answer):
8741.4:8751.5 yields 14.69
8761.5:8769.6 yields 15.46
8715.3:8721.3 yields 14.7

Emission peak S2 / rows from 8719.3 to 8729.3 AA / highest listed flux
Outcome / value 14.77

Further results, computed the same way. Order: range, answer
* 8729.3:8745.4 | 15.49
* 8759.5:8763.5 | 14.08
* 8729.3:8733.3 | 14.68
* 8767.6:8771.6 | 17.17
